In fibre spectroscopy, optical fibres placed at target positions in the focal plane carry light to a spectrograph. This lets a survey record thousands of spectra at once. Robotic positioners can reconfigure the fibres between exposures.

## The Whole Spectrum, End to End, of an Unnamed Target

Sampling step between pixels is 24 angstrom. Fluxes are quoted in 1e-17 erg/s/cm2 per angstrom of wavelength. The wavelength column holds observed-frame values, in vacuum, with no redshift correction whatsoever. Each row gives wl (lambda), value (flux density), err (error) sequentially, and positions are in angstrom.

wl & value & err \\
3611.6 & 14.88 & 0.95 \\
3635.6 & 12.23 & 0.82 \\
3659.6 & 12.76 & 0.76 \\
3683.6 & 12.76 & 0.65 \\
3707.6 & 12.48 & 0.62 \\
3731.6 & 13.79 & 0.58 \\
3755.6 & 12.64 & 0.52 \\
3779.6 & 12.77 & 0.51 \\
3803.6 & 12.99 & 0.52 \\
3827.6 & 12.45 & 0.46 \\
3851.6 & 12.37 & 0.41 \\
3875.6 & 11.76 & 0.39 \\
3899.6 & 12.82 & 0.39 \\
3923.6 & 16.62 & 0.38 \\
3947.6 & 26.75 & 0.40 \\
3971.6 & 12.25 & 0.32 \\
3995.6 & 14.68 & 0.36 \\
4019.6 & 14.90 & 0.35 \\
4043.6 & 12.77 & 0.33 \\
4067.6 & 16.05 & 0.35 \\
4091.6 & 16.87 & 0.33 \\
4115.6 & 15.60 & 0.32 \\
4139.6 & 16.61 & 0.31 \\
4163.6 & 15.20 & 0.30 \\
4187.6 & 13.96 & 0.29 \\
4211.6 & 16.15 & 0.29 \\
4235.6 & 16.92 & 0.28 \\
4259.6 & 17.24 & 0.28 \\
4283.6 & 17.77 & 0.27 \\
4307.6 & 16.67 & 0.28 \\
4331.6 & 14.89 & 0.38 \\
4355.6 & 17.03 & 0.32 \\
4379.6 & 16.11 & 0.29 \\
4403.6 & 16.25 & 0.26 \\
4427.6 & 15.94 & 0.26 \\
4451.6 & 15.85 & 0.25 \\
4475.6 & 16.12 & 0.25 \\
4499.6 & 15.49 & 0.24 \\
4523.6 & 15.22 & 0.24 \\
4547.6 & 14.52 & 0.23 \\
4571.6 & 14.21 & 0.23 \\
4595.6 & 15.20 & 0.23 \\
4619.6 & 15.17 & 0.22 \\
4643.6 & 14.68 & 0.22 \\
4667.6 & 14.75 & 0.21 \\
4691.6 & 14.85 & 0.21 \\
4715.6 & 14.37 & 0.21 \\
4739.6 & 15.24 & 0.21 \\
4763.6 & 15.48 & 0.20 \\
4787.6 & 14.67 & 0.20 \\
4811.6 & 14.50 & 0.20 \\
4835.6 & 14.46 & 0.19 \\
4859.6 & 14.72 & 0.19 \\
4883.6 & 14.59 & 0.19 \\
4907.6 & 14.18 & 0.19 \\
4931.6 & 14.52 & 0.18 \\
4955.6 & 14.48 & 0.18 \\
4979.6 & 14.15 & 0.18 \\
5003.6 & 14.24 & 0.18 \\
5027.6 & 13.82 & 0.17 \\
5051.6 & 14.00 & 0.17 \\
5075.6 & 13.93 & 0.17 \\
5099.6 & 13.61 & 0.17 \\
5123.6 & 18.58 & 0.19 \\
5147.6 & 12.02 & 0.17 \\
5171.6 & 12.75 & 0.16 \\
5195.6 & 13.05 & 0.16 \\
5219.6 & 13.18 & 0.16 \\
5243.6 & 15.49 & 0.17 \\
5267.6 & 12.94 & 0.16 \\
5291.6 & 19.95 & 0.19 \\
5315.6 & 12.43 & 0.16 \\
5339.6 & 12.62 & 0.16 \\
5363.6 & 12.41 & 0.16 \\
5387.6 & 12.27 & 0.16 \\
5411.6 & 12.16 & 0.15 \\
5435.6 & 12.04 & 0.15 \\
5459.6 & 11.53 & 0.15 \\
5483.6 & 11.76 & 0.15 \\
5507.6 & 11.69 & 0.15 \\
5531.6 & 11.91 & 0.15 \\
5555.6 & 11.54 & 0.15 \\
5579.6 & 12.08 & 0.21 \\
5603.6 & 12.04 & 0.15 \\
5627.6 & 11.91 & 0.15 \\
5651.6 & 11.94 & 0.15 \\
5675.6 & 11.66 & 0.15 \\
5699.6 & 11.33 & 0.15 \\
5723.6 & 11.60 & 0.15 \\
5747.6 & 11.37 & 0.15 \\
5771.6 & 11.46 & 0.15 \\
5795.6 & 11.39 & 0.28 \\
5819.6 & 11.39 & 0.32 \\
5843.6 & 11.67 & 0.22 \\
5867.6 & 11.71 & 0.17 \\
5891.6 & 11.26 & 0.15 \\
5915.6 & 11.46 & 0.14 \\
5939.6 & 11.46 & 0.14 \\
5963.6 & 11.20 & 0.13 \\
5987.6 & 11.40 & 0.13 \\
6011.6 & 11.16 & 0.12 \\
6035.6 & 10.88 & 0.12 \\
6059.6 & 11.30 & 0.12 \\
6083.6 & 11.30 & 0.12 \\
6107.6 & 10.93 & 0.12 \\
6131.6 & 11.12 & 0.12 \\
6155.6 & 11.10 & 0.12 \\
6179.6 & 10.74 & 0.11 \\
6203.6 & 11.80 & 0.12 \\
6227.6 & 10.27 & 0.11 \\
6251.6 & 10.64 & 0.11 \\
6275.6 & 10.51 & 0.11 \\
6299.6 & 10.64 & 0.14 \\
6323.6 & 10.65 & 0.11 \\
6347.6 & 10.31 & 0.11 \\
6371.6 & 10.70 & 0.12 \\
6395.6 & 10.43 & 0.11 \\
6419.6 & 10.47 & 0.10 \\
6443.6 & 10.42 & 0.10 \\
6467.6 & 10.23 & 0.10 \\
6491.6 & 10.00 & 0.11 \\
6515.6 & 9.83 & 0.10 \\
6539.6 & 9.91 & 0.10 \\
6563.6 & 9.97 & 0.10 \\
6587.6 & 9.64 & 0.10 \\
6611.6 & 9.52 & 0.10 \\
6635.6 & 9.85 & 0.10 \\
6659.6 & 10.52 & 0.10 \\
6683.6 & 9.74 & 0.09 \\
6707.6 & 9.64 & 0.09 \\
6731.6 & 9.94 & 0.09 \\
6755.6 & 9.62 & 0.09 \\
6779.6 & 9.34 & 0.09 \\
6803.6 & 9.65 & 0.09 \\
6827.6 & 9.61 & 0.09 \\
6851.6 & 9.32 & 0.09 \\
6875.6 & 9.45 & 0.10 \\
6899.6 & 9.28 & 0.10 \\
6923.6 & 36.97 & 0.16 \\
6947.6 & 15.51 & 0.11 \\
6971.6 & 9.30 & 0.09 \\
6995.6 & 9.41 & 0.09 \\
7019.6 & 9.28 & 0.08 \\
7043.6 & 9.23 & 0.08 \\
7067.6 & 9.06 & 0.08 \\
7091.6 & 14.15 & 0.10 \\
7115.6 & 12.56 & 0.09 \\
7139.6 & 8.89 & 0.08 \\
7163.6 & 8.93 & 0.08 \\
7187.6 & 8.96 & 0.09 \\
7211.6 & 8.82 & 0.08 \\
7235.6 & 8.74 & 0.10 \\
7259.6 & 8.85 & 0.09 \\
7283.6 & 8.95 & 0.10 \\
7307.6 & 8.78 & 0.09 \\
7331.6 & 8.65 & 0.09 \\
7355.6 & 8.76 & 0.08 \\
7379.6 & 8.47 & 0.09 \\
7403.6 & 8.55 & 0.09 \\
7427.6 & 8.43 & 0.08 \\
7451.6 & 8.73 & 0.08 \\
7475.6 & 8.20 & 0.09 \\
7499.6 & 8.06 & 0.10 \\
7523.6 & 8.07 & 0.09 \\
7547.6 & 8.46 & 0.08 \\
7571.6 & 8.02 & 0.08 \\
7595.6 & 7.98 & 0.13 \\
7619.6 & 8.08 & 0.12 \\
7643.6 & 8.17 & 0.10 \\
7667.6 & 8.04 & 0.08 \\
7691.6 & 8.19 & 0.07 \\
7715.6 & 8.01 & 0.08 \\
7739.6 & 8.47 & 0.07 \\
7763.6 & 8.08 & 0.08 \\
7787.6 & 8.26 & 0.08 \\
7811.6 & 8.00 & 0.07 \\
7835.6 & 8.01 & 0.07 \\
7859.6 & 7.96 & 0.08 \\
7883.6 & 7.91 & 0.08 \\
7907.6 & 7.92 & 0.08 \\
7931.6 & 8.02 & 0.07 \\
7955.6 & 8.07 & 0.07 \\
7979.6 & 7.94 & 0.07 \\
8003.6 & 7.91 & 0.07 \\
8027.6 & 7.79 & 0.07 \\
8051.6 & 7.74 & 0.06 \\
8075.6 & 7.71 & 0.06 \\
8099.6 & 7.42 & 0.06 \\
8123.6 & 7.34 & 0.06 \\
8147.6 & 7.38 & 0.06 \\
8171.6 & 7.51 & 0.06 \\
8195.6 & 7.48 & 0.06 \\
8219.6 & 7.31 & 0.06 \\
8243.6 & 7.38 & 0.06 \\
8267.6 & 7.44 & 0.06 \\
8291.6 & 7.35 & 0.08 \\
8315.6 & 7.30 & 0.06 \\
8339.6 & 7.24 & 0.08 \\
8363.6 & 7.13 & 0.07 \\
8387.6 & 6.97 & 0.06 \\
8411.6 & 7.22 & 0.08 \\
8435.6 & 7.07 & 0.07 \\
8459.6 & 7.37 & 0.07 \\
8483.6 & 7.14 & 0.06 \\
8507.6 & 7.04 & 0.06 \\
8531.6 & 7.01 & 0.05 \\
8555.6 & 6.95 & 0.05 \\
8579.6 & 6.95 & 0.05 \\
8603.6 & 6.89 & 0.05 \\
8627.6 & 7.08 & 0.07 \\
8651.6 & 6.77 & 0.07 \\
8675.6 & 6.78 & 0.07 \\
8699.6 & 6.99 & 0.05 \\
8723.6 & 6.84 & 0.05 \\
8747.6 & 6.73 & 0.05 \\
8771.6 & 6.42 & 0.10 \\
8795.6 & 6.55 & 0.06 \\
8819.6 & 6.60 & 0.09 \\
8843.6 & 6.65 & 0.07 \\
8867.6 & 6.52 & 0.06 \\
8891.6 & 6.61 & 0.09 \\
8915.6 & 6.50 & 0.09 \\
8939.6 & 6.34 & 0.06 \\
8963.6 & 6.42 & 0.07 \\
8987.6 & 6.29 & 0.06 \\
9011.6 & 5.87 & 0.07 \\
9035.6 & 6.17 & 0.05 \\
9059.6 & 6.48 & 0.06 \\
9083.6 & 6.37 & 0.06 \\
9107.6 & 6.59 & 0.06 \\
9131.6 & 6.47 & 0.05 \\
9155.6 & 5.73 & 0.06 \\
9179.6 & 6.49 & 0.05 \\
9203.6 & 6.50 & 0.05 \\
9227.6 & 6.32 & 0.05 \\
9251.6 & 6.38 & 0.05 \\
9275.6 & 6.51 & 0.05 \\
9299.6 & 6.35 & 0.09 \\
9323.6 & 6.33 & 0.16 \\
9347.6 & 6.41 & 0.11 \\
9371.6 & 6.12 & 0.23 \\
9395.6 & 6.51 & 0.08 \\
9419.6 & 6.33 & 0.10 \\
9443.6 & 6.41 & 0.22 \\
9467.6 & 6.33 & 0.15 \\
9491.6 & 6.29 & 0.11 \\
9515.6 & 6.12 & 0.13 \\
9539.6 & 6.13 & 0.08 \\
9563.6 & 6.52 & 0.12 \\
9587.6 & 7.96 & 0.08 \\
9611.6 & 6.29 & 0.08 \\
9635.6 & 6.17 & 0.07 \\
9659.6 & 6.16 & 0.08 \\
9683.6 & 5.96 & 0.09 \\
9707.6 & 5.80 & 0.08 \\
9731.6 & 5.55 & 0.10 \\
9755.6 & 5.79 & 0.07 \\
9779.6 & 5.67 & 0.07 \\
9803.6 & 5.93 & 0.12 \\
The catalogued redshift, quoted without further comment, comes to 0.056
